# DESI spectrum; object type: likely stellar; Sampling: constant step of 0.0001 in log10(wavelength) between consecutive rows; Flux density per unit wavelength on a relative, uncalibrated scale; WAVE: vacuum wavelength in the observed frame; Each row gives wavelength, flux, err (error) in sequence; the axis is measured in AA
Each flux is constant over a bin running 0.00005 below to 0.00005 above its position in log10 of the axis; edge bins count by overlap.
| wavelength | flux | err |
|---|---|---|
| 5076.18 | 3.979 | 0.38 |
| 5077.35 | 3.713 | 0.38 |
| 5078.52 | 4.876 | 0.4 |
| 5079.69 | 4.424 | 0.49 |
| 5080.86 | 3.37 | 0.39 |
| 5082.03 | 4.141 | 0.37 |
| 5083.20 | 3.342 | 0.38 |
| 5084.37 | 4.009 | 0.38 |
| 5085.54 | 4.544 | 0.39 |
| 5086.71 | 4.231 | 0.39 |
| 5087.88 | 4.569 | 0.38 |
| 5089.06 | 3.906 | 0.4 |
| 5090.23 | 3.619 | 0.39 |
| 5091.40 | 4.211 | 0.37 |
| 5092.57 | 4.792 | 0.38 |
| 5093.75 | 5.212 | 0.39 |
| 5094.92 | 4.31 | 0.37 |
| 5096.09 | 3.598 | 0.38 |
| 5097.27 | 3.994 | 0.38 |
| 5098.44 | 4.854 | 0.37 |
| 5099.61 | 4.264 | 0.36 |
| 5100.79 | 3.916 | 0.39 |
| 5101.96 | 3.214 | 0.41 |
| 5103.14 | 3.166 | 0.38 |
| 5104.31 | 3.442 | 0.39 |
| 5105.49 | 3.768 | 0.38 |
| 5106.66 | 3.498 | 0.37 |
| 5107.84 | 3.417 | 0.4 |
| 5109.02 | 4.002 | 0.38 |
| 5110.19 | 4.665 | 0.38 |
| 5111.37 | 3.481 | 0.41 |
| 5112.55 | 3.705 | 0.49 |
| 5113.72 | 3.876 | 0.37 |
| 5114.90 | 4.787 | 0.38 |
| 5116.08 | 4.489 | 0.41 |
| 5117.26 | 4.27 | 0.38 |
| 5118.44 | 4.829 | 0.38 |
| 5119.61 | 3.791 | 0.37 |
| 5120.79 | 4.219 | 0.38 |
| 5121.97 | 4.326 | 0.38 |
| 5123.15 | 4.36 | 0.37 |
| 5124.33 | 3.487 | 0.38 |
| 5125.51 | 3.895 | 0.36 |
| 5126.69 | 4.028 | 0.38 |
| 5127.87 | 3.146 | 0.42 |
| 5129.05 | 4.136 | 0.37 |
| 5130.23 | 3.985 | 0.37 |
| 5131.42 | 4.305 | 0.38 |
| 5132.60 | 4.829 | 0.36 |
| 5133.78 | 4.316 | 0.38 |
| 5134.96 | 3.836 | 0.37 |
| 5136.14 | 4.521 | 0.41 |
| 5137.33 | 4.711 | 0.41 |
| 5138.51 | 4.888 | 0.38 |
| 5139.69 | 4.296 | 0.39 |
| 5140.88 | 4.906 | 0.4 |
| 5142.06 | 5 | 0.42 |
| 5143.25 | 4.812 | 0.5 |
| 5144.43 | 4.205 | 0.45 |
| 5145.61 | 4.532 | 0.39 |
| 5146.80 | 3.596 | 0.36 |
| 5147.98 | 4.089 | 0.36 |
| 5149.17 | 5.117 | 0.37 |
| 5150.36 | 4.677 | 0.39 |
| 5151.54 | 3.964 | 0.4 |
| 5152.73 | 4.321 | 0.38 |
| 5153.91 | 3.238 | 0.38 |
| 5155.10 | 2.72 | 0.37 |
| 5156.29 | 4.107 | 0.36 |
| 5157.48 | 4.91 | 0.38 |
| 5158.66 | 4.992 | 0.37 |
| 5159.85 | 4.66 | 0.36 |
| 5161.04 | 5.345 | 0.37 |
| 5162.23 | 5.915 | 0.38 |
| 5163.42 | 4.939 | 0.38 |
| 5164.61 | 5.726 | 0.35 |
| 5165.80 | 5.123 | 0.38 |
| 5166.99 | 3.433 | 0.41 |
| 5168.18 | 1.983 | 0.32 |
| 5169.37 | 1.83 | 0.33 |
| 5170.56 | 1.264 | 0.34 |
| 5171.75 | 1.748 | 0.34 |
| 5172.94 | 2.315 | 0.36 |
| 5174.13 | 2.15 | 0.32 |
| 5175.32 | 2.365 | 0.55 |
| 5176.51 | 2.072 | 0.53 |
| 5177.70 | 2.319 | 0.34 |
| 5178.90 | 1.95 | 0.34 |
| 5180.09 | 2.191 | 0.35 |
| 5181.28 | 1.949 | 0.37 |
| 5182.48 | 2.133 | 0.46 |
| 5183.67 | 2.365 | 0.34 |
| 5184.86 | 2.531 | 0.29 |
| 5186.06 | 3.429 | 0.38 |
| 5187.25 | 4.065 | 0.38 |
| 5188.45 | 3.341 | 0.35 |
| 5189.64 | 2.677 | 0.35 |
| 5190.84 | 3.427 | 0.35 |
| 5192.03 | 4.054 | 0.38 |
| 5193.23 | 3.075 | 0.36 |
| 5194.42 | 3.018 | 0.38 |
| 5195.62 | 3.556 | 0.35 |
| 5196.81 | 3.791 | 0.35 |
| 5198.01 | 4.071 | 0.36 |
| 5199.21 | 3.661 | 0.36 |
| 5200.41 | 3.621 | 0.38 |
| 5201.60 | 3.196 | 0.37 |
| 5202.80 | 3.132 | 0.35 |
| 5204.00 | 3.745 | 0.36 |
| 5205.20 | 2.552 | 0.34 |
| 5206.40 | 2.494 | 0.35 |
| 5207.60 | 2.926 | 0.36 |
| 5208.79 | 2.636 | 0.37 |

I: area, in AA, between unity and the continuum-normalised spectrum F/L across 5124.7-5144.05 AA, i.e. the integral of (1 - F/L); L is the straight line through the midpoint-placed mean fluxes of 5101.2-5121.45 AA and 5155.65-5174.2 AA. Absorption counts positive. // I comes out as -2.31 AA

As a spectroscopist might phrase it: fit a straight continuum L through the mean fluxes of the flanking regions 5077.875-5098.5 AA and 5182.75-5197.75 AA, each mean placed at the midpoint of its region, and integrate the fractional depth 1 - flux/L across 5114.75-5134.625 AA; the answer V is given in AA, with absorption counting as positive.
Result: -1.54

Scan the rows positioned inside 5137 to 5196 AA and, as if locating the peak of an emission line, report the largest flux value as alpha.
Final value 5.915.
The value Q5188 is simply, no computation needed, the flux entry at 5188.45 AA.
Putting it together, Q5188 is 3.341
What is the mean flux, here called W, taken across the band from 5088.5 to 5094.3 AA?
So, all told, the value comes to 4.34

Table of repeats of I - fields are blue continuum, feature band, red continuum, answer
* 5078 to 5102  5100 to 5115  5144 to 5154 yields 1.7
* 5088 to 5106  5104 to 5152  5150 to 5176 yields -4.1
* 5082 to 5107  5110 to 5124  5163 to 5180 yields -2.1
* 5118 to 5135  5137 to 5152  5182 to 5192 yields -2.9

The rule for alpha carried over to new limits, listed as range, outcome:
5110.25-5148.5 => 5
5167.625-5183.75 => 2.365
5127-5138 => 4.829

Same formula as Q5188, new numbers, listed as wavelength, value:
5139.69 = 4.296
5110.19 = 4.665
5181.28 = 1.949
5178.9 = 1.95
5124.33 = 3.487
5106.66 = 3.498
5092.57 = 4.792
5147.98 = 4.089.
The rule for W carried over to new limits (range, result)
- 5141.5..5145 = 4.67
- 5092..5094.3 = 4.98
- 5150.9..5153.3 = 4.16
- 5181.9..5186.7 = 2.63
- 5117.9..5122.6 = 4.29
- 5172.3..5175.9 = 2.27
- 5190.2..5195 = 3.39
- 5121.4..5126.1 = 4.02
